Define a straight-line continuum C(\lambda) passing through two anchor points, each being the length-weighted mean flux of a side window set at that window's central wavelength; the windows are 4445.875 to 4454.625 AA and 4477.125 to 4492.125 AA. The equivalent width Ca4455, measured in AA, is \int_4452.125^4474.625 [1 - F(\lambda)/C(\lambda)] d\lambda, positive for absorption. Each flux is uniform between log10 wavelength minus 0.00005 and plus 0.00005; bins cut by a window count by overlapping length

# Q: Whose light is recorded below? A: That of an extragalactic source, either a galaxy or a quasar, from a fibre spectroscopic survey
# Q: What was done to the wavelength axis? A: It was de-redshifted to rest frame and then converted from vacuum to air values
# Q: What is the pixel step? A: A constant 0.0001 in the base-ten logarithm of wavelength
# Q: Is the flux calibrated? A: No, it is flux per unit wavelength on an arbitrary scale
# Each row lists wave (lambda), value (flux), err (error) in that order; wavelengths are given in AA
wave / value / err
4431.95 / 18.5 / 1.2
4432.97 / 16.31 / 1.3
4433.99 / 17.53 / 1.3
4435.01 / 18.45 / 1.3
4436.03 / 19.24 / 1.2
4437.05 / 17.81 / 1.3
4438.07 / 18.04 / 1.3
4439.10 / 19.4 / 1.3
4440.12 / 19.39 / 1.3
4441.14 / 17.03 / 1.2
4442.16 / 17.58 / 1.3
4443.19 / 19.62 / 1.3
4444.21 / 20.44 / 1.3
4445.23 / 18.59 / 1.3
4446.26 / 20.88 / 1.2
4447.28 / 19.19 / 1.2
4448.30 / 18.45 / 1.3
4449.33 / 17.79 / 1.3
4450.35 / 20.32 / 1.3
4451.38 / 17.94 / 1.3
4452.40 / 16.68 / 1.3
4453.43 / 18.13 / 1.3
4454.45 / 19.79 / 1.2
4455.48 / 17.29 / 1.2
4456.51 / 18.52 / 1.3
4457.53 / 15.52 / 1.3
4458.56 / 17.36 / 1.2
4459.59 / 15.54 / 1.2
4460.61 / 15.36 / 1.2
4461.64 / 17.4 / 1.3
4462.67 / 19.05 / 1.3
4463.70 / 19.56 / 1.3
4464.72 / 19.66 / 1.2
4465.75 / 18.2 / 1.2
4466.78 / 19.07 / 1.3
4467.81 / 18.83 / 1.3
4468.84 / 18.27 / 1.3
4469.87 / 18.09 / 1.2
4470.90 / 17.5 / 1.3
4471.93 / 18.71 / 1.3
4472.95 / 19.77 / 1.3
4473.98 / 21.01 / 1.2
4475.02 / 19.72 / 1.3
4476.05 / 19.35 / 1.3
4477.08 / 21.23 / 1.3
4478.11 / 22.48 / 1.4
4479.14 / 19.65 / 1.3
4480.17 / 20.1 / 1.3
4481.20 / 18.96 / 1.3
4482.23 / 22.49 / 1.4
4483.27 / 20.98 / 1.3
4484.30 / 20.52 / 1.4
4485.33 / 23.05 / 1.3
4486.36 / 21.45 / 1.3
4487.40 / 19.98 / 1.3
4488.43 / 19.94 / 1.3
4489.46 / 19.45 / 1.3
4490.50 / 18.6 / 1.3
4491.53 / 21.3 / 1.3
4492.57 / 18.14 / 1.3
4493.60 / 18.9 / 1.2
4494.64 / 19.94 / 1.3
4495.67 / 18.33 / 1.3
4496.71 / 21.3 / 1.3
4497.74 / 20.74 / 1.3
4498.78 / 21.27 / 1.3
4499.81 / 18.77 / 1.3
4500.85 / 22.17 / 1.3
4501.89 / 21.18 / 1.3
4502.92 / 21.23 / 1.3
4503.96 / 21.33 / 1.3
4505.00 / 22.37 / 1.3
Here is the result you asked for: 1.50 AA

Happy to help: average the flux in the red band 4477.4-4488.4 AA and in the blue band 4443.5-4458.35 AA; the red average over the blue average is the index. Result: 1.1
